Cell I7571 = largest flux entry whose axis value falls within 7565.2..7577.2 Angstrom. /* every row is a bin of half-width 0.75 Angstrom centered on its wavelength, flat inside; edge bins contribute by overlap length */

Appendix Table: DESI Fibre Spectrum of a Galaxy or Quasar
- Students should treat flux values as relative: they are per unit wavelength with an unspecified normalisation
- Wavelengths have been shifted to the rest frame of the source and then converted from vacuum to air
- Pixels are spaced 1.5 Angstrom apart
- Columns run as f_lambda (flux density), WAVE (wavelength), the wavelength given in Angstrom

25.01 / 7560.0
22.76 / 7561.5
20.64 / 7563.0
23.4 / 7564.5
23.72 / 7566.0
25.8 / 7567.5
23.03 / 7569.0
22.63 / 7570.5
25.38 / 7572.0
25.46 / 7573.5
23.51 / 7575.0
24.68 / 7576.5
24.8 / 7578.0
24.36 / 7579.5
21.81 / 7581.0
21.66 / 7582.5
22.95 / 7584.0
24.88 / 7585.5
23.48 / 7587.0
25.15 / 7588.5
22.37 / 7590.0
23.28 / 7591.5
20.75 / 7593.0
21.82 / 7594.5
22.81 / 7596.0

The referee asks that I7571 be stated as 25.8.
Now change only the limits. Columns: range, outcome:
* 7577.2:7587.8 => 24.88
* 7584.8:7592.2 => 25.15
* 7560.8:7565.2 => 23.4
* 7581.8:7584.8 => 22.95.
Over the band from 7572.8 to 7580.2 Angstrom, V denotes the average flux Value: 24.6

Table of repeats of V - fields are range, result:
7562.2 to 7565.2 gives 22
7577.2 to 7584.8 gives 23.1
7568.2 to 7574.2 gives 24.1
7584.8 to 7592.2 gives 23.8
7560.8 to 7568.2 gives 23.3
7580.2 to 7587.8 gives 23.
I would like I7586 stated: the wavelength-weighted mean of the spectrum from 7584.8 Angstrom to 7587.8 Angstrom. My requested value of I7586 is 24.2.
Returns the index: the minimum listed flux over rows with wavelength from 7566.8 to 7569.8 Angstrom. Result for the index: 23.03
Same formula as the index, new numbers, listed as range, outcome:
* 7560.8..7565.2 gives 20.64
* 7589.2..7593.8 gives 20.75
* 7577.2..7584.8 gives 21.66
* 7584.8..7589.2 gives 23.48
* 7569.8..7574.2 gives 22.63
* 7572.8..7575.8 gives 23.51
